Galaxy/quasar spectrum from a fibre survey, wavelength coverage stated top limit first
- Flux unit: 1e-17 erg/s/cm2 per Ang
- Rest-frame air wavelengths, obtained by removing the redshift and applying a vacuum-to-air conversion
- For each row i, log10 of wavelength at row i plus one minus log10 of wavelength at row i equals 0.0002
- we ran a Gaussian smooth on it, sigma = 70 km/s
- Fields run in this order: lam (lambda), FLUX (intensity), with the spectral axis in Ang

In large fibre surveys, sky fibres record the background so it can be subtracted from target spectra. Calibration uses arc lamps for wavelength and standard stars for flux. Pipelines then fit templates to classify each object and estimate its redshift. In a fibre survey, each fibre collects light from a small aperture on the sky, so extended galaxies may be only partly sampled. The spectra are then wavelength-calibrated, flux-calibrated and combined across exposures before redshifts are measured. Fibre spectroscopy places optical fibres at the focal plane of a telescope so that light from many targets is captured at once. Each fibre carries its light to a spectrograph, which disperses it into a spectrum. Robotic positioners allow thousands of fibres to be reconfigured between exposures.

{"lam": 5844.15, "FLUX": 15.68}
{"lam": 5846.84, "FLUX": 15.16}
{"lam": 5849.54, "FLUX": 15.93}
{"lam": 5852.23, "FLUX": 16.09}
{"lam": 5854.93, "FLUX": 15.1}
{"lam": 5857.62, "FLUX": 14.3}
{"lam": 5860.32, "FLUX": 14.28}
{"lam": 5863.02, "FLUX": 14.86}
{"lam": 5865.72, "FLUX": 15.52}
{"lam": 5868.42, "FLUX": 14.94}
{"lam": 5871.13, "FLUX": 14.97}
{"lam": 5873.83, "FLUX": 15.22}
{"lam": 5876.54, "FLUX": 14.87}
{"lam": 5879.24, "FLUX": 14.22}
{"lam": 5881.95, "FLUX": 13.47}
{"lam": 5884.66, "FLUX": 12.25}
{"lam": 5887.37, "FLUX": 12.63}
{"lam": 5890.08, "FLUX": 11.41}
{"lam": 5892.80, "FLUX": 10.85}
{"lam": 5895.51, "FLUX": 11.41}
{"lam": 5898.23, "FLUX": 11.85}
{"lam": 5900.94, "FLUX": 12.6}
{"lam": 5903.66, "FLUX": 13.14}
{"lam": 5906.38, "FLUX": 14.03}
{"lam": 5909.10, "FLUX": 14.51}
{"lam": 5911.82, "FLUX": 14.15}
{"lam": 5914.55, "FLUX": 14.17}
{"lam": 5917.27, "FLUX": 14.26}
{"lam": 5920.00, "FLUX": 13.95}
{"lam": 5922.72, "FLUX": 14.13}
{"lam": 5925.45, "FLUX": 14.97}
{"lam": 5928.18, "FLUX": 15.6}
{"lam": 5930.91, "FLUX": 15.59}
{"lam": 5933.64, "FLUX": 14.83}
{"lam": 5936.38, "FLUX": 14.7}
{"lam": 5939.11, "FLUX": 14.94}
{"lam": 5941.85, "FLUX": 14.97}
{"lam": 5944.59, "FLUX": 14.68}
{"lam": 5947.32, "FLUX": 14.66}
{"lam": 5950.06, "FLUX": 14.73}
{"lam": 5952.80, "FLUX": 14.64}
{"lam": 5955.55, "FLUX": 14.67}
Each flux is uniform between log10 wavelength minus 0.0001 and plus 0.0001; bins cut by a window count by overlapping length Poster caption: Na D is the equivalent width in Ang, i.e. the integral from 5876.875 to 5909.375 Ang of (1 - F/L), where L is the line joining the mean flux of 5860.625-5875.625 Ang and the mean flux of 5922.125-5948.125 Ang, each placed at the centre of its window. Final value 5.0 Ang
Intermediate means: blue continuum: 15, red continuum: 14.9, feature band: 12.7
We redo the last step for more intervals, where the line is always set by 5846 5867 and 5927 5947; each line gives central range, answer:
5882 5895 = 2.7 Ang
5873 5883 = 0.5 Ang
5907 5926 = 1.0 Ang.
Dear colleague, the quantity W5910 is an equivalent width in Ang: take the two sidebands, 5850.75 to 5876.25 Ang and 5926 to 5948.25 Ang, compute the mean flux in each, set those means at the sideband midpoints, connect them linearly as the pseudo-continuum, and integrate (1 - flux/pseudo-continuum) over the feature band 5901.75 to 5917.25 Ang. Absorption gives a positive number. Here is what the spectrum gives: 1.1 Ang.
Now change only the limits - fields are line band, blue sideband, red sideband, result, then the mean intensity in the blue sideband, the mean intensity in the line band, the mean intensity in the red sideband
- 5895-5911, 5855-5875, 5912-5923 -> 1.4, 14.9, 13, 14.1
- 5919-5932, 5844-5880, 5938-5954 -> 0.0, 15.1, 14.9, 14.8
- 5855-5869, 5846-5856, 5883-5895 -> -0.3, 15.6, 14.8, 11.8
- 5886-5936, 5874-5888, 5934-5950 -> 2.3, 13.7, 13.6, 14.8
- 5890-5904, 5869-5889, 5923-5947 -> 2.4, 13.9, 11.8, 15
